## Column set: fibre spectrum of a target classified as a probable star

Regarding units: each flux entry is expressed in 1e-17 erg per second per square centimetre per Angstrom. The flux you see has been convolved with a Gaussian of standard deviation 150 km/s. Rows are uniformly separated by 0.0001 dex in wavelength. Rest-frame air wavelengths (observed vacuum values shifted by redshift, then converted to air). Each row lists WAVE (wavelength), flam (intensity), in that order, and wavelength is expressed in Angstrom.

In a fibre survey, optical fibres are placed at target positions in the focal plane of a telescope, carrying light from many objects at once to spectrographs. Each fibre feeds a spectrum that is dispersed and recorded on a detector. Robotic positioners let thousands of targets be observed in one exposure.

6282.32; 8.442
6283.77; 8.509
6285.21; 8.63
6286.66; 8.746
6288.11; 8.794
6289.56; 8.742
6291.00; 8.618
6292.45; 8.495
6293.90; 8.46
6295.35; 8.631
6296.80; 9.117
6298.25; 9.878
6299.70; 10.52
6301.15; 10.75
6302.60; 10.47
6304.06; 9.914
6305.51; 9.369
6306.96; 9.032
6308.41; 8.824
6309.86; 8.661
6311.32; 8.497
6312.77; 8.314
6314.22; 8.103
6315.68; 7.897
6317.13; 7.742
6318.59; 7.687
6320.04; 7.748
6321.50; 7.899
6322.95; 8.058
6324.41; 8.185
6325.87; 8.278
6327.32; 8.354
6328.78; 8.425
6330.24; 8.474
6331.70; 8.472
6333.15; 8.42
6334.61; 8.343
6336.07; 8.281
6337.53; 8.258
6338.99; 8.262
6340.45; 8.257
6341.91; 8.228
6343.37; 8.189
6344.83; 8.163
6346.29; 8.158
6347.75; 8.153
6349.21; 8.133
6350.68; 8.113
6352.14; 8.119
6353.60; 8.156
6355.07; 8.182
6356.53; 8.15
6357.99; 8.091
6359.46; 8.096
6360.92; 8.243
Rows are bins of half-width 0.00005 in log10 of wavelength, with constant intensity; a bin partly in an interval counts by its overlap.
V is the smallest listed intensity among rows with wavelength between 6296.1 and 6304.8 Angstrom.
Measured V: 9.117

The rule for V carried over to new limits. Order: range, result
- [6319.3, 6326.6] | 7.748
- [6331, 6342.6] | 8.228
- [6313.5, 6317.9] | 7.742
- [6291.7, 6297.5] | 8.46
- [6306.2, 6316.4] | 7.897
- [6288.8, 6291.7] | 8.618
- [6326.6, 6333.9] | 8.354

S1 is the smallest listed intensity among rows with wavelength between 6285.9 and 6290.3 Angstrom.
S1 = 8.742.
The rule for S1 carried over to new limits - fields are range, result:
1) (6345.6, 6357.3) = 8.113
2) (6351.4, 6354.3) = 8.119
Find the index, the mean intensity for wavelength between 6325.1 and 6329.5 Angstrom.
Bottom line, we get 8.35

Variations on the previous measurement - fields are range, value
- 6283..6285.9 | 8.58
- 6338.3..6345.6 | 8.22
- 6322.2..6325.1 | 8.12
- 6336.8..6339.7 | 8.26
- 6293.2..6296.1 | 8.55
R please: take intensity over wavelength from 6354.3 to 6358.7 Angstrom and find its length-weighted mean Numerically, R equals 8.14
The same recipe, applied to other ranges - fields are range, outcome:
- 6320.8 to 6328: 8.16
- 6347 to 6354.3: 8.14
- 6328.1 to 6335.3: 8.43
